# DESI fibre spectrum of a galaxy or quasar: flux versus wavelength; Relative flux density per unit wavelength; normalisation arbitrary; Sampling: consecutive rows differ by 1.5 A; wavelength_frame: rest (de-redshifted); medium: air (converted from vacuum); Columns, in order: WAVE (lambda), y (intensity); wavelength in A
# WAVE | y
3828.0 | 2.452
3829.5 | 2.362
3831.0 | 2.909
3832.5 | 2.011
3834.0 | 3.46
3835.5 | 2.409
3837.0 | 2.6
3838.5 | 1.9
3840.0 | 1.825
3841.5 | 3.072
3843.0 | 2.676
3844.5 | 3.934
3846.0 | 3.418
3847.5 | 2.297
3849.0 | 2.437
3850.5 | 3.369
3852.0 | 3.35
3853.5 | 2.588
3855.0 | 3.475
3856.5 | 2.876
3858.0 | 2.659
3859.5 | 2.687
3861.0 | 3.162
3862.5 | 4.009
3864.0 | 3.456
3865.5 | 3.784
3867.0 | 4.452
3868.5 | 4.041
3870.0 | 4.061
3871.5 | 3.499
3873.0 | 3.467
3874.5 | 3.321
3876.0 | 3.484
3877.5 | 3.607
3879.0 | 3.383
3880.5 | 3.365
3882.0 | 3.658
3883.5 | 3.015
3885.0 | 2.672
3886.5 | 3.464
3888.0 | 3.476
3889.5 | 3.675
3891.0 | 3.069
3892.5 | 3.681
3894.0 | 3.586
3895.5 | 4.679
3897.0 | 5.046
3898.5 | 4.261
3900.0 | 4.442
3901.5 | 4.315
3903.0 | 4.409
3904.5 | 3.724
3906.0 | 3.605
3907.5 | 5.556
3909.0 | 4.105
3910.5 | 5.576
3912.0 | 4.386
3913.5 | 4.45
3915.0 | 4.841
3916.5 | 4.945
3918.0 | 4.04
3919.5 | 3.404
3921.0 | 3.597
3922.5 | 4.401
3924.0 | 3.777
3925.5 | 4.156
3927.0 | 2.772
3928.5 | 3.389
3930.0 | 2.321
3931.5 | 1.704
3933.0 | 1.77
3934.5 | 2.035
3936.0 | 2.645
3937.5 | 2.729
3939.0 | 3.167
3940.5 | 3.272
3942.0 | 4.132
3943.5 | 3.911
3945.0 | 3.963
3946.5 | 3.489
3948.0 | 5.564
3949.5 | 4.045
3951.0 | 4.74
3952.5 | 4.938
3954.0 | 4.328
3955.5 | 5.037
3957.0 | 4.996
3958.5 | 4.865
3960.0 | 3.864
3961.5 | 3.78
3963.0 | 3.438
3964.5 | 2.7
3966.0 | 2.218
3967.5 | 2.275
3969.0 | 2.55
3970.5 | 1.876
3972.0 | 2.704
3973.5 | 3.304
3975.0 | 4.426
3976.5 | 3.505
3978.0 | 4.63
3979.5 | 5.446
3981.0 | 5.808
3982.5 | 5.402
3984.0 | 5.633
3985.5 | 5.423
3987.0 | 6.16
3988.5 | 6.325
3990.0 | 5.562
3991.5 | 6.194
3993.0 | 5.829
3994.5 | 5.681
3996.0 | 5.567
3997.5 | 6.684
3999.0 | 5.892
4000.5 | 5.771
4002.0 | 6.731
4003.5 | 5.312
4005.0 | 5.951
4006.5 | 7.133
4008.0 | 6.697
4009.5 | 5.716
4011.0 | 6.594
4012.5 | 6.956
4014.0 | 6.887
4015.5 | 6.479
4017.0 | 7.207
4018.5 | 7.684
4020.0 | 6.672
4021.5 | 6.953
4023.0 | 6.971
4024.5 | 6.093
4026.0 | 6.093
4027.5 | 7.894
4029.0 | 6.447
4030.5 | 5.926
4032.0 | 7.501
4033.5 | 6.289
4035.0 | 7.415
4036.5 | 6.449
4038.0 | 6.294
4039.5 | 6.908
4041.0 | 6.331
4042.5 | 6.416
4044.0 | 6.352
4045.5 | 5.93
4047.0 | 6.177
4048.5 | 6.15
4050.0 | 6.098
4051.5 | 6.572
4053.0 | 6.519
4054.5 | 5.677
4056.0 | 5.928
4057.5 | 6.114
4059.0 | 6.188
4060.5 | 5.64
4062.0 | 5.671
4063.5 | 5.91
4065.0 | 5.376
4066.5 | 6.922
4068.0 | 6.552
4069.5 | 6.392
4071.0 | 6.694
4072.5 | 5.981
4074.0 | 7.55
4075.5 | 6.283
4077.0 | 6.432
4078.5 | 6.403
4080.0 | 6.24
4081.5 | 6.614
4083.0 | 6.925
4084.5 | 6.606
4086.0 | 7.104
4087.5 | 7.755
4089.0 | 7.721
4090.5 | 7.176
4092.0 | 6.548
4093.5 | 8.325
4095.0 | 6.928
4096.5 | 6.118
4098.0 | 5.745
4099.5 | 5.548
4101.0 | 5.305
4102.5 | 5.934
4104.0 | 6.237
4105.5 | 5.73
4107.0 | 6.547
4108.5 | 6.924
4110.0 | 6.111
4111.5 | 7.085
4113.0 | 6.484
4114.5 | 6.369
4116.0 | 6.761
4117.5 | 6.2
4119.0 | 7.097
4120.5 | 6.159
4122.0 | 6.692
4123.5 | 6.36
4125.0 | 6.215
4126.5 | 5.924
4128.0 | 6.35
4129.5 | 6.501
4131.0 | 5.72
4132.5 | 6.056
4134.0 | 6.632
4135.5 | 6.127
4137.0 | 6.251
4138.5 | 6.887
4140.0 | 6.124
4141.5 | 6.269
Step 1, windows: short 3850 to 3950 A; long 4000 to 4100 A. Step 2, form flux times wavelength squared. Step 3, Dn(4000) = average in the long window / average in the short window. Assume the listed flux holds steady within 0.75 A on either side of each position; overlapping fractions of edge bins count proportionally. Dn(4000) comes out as 1.9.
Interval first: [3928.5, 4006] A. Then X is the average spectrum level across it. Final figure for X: 4.32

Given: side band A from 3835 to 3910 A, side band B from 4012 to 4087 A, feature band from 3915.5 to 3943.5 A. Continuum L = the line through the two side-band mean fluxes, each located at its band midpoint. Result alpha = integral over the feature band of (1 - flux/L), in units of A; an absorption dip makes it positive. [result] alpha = 7.3 A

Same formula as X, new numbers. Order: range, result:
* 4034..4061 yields 6.29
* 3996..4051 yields 6.52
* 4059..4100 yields 6.56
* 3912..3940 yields 3.37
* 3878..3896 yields 3.46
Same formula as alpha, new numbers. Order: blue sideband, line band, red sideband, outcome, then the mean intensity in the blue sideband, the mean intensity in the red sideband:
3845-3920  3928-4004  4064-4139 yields 8.8 A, 3.73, 6.49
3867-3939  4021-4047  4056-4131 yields -4.7 A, 3.7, 6.45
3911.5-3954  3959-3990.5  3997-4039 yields 6.3 A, 3.67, 6.6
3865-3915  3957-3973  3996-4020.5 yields 7.0 A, 3.93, 6.49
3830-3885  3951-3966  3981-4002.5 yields 3.1 A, 3.15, 5.9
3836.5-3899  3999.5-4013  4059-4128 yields -2.7 A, 3.35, 6.47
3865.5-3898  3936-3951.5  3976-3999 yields 3.2 A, 3.66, 5.62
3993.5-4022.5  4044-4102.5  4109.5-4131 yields 0.3 A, 6.45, 6.43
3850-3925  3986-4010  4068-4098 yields -2.5 A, 3.8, 6.8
